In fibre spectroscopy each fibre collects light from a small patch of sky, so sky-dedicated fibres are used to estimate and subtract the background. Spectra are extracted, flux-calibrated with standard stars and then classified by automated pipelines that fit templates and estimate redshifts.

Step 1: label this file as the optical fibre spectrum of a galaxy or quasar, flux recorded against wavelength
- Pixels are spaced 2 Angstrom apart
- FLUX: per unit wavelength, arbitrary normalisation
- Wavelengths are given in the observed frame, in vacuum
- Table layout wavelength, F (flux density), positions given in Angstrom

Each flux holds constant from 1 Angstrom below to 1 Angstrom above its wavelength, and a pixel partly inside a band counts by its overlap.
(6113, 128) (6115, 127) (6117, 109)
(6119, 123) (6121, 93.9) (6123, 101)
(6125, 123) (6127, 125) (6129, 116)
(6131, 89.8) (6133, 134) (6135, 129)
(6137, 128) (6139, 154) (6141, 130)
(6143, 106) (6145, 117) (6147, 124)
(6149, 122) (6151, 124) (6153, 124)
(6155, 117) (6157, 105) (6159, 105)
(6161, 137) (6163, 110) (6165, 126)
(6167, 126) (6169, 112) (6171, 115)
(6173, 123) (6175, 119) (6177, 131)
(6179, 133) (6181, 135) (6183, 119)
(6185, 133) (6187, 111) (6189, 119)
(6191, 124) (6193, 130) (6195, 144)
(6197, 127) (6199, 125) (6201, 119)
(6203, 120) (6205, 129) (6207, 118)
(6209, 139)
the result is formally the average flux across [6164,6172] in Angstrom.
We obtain 120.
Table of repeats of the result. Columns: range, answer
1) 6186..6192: 118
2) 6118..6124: 106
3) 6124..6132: 113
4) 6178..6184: 129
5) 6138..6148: 126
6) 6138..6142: 142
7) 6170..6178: 122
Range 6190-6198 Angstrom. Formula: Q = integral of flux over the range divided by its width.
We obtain 131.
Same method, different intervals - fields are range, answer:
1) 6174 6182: 130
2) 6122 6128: 116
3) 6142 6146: 112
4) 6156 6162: 116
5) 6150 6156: 122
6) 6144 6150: 121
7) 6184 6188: 122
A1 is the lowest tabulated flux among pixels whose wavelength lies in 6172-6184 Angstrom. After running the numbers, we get 119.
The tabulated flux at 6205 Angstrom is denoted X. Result 129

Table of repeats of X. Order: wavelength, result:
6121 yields 93.9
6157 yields 105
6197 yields 127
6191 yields 124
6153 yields 124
